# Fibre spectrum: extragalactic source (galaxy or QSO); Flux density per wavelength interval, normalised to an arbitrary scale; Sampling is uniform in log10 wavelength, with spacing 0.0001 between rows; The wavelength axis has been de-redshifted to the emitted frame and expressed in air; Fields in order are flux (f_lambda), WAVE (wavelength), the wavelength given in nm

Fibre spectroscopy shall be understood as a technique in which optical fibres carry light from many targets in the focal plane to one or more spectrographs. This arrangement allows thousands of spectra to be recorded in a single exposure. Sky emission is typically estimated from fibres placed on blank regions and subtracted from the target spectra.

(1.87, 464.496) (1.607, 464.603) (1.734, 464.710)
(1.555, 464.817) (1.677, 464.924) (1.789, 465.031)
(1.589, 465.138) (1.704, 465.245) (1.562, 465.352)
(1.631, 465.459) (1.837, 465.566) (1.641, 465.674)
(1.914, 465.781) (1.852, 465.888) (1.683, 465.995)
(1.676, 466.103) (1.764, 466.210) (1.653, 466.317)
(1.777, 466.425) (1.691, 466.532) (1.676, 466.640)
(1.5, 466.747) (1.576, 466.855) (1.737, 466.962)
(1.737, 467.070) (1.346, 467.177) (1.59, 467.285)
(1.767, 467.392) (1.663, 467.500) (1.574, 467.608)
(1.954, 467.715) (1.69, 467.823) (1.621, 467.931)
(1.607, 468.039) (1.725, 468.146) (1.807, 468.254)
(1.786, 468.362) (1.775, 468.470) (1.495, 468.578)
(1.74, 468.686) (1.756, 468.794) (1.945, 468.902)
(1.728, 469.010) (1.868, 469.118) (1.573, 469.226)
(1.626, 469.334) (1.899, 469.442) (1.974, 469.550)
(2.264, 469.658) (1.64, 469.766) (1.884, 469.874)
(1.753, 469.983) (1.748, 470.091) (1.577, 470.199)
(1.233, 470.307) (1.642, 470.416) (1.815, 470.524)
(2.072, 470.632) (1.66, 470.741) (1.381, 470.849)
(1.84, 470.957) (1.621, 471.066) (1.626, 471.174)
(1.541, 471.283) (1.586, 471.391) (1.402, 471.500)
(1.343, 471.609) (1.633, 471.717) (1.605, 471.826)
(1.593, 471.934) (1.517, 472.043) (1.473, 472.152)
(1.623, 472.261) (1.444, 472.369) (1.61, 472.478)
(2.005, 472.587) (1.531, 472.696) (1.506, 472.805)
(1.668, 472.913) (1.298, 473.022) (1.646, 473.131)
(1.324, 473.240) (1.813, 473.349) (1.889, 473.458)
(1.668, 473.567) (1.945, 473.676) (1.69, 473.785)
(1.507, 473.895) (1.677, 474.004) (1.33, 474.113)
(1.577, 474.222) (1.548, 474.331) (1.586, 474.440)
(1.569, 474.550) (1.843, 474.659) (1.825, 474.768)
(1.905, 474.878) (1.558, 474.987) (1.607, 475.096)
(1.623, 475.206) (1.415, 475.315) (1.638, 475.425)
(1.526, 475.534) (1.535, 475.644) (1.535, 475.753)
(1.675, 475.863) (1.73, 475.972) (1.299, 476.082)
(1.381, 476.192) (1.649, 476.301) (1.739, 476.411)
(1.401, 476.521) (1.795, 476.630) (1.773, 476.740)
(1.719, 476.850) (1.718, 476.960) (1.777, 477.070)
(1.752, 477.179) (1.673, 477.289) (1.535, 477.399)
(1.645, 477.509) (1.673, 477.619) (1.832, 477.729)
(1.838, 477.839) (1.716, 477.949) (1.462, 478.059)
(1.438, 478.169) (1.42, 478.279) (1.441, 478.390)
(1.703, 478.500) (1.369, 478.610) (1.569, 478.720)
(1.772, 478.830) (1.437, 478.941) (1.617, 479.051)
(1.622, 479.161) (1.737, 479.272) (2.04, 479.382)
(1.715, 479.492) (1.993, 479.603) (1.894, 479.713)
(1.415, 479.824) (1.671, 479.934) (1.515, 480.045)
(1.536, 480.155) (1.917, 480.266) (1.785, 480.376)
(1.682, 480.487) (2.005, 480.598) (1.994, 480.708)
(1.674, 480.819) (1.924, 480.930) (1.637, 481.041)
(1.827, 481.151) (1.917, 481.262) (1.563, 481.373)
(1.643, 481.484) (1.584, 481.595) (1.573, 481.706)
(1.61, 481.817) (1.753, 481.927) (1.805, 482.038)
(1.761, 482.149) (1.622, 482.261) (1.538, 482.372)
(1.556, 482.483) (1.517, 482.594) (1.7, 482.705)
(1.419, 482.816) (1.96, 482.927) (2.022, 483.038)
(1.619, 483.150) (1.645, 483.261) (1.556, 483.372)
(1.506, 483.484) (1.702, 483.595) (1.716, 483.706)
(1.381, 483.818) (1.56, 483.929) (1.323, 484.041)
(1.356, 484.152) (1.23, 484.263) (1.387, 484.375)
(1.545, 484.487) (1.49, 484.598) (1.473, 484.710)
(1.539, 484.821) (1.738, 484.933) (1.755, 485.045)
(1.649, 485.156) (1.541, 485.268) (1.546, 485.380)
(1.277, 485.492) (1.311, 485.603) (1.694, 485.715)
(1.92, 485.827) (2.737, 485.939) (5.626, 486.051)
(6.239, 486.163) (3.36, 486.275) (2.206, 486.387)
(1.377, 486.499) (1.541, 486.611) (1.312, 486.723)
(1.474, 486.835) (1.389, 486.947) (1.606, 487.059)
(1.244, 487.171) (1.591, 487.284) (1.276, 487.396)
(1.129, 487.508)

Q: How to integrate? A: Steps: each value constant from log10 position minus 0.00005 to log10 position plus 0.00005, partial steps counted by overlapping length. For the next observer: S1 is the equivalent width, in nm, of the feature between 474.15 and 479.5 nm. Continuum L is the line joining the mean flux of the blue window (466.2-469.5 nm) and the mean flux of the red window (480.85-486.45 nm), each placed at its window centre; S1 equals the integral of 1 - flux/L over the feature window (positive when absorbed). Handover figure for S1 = 0.46 nm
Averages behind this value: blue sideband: 1.7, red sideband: 1.85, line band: 1.63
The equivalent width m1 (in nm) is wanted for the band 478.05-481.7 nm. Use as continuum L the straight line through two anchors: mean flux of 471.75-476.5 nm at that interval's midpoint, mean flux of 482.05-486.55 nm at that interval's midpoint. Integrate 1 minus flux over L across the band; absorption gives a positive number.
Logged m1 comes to 0.16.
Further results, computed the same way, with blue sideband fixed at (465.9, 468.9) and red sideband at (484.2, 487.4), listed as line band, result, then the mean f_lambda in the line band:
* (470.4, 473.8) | 0.25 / 1.62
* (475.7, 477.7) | 0.19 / 1.64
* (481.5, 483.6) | 0.27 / 1.65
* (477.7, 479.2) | 0.21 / 1.58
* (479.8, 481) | 0.08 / 1.75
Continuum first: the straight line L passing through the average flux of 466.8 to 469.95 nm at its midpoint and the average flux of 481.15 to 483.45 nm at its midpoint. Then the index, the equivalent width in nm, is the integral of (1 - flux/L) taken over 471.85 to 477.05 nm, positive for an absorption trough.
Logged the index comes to 0.28 nm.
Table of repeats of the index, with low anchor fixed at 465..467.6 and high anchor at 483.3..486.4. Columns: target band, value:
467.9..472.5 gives 0.167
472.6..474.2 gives 0.156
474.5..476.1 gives 0.171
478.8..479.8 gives 0.073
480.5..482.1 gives 0.140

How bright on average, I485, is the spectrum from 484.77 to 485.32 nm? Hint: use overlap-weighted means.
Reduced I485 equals 1.65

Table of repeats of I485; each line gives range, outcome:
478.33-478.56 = 1.56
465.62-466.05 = 1.77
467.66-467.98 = 1.76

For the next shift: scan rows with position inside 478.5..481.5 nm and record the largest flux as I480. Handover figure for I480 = 2.04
